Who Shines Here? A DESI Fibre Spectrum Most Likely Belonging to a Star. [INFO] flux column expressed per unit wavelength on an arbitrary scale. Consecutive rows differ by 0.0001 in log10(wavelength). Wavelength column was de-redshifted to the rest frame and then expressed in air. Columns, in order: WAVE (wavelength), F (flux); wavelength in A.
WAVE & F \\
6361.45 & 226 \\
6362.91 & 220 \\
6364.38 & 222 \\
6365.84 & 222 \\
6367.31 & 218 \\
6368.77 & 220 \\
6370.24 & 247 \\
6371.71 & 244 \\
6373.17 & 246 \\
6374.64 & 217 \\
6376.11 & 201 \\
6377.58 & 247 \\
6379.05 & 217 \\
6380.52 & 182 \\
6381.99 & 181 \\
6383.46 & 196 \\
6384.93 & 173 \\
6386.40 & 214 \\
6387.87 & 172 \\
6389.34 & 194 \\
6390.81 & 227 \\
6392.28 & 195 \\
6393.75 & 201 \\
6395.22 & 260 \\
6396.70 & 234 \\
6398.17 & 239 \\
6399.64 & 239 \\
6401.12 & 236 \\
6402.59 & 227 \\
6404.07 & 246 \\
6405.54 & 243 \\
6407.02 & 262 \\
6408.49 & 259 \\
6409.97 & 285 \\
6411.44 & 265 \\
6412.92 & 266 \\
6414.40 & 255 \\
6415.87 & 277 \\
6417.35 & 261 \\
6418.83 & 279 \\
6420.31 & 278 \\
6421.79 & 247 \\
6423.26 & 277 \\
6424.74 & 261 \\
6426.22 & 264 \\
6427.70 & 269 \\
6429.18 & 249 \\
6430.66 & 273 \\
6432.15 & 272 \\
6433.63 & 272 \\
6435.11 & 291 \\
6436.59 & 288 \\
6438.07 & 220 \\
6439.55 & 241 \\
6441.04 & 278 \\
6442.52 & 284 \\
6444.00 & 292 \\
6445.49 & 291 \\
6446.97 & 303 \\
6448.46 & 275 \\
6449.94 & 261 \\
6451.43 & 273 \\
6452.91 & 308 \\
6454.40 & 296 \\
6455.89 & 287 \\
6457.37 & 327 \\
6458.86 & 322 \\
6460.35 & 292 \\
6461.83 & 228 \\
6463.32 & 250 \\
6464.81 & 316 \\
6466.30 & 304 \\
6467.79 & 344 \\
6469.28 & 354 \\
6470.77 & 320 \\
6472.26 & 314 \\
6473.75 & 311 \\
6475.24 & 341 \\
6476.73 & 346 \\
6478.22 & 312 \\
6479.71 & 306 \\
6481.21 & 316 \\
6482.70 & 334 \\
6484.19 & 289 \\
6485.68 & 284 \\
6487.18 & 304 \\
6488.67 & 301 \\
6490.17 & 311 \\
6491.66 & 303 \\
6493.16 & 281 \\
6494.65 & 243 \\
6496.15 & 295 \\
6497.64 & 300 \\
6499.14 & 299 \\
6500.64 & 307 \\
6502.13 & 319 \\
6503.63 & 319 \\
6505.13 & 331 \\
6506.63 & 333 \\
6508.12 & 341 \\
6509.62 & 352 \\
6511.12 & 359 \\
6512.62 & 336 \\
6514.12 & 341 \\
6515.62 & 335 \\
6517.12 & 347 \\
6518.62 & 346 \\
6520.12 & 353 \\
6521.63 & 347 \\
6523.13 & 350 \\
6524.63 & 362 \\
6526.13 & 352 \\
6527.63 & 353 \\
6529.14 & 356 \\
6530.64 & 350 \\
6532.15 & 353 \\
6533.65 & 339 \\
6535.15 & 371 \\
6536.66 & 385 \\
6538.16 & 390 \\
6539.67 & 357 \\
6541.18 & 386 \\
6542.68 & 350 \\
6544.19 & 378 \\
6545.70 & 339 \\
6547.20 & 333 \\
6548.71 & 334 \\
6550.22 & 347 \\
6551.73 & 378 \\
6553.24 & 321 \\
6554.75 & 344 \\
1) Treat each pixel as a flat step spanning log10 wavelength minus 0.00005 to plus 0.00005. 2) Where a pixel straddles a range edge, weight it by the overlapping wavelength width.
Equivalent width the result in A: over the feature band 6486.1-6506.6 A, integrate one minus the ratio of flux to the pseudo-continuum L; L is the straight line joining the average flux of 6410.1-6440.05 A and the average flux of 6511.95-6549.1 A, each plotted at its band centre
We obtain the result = 1.5 A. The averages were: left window 266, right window 354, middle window 302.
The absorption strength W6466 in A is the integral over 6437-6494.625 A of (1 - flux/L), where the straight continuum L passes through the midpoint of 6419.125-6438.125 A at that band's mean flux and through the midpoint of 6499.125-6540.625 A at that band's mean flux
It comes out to 0.6 A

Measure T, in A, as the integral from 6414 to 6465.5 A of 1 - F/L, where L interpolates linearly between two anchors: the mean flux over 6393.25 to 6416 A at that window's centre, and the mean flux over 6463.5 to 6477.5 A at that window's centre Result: 2.32 A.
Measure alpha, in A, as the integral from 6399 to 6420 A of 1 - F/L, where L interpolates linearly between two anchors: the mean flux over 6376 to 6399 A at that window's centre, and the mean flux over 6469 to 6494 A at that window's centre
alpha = -2.2 A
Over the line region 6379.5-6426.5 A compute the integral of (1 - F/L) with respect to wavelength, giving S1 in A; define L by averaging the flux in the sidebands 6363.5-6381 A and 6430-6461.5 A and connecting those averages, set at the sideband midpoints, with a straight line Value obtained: 2.3 A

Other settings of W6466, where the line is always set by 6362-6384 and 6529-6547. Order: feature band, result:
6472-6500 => 1.1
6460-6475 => -0.2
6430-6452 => 0.3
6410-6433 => -0.5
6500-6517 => 0.1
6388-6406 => 1.0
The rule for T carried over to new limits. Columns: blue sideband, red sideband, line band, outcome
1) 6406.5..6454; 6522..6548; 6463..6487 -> -0.57 A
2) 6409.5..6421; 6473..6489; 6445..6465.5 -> 0.61 A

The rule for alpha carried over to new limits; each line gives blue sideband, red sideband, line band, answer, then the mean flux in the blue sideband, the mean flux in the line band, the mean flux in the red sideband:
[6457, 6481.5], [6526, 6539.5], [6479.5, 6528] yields 2.3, 312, 323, 361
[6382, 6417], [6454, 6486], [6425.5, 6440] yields 0.2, 233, 264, 309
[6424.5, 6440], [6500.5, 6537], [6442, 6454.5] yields -0.3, 264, 287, 346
